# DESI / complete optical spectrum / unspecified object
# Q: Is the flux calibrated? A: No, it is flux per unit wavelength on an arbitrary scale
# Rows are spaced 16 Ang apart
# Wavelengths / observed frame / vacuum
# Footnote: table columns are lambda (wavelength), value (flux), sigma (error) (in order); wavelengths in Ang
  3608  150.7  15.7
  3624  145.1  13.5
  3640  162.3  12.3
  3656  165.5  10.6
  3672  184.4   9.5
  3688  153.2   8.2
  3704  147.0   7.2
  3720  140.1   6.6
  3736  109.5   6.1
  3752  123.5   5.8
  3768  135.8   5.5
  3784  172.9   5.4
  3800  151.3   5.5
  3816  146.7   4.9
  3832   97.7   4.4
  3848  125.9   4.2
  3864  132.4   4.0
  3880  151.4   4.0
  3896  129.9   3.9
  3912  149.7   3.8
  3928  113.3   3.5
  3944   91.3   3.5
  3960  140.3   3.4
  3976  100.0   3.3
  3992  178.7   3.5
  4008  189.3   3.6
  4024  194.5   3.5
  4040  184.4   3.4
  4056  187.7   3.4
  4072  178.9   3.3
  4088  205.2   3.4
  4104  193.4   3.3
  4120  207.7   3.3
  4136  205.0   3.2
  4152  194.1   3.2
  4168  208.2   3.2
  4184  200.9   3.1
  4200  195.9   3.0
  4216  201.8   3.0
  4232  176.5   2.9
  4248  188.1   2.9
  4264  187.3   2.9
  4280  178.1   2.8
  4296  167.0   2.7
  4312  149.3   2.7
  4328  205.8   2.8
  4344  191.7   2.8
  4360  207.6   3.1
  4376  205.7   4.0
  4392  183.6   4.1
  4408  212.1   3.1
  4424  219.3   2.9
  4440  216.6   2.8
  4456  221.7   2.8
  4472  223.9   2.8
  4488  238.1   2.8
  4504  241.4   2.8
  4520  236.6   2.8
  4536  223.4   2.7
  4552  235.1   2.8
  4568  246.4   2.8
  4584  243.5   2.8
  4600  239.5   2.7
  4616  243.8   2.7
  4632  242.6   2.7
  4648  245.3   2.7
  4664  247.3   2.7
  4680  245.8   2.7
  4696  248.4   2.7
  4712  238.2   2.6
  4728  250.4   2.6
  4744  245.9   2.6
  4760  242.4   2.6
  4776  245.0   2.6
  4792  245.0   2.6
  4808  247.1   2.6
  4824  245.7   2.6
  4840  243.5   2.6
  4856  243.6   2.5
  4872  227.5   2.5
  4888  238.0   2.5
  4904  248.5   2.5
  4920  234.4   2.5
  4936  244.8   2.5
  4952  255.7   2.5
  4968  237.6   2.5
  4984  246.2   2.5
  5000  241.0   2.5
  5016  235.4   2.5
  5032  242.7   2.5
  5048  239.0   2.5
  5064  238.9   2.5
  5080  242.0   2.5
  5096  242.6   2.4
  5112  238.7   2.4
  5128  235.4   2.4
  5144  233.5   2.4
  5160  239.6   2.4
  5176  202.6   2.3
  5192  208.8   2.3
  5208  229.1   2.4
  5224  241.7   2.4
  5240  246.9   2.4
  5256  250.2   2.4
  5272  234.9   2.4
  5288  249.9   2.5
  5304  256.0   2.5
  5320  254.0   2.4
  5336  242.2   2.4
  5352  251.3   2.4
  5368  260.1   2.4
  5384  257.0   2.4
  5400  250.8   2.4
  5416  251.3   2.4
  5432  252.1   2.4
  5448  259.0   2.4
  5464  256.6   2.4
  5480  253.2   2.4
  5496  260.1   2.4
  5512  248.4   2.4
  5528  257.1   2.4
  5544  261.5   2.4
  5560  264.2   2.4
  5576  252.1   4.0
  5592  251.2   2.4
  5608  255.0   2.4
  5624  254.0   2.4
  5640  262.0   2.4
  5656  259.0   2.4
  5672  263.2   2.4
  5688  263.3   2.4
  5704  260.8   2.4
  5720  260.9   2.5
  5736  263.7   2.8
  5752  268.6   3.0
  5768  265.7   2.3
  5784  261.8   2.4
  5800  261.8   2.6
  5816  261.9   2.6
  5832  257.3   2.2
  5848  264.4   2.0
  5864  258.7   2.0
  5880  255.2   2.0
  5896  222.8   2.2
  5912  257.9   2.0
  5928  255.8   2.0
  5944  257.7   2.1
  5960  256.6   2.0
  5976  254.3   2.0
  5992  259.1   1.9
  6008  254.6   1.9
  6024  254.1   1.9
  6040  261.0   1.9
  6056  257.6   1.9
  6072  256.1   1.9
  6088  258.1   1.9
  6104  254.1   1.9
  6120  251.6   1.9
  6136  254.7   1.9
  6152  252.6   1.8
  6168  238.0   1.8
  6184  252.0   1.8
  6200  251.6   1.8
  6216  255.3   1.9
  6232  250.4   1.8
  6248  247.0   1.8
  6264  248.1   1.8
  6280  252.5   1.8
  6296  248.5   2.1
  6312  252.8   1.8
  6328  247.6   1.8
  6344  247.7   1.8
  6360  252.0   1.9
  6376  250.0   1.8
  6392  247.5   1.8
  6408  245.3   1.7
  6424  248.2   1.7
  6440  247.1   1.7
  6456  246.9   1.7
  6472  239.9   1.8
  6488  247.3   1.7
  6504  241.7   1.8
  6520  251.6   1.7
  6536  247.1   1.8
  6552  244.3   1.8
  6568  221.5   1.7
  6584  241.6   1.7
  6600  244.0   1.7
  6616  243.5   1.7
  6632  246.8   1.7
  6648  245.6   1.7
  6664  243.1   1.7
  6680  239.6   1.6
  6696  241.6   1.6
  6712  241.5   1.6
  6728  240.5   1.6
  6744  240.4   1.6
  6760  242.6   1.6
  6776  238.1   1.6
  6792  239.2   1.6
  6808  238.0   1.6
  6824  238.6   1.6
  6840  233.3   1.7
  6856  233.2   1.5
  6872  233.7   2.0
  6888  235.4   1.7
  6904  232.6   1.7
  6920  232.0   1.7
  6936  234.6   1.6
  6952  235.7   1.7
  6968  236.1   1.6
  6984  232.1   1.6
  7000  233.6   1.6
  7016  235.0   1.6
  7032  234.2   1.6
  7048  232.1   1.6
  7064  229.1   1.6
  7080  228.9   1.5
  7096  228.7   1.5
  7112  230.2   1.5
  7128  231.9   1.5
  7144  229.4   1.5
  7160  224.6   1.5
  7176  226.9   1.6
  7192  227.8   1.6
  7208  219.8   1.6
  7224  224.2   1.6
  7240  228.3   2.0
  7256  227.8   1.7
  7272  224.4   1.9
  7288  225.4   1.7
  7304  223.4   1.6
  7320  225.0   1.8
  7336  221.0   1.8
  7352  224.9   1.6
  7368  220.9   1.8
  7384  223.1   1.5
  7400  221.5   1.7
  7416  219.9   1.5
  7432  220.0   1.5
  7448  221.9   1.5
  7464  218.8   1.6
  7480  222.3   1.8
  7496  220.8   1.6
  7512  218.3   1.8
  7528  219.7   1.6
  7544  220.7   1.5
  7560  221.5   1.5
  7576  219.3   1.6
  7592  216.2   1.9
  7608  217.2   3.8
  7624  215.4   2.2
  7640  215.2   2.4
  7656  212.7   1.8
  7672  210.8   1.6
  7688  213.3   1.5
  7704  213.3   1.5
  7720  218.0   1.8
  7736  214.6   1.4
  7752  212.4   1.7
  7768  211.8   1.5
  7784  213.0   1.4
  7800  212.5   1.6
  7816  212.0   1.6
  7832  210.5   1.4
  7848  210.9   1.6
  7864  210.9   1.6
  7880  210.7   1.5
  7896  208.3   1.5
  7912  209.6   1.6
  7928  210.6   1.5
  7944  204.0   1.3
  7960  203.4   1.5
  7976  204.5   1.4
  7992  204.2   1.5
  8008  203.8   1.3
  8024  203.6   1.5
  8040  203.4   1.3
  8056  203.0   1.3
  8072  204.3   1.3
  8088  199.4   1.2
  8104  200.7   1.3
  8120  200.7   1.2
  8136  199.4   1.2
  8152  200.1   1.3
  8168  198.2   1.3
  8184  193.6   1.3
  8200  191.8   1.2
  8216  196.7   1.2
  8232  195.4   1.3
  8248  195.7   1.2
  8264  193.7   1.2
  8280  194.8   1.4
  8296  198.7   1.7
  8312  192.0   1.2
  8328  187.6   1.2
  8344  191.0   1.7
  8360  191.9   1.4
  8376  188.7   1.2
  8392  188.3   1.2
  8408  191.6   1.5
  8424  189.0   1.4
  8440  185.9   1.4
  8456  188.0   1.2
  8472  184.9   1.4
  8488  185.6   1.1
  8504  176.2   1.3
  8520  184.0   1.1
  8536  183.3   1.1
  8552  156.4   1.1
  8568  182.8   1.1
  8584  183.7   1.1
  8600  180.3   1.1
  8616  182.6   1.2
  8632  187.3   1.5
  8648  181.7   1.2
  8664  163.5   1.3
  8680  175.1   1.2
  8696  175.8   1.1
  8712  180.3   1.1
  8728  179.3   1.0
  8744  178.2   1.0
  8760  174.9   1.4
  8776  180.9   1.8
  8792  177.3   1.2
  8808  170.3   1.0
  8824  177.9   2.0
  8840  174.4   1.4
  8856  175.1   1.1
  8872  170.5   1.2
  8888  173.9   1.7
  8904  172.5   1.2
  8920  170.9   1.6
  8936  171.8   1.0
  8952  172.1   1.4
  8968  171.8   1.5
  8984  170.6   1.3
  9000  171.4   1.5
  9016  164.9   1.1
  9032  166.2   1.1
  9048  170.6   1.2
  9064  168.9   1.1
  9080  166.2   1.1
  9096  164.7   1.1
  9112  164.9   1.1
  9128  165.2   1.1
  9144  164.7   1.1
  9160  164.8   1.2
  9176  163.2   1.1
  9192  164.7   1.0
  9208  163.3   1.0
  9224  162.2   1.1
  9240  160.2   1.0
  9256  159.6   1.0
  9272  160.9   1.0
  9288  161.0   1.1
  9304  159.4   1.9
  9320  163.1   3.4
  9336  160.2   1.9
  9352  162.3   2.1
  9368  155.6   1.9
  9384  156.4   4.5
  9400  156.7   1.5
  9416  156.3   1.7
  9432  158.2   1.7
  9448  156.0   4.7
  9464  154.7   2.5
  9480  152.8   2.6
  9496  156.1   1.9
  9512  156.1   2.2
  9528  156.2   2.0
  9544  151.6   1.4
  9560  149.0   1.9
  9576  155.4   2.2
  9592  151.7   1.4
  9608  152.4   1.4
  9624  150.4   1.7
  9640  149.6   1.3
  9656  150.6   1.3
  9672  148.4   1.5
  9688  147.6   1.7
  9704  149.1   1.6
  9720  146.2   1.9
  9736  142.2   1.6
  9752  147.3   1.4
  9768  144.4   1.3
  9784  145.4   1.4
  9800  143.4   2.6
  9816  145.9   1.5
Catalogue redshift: 0.000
